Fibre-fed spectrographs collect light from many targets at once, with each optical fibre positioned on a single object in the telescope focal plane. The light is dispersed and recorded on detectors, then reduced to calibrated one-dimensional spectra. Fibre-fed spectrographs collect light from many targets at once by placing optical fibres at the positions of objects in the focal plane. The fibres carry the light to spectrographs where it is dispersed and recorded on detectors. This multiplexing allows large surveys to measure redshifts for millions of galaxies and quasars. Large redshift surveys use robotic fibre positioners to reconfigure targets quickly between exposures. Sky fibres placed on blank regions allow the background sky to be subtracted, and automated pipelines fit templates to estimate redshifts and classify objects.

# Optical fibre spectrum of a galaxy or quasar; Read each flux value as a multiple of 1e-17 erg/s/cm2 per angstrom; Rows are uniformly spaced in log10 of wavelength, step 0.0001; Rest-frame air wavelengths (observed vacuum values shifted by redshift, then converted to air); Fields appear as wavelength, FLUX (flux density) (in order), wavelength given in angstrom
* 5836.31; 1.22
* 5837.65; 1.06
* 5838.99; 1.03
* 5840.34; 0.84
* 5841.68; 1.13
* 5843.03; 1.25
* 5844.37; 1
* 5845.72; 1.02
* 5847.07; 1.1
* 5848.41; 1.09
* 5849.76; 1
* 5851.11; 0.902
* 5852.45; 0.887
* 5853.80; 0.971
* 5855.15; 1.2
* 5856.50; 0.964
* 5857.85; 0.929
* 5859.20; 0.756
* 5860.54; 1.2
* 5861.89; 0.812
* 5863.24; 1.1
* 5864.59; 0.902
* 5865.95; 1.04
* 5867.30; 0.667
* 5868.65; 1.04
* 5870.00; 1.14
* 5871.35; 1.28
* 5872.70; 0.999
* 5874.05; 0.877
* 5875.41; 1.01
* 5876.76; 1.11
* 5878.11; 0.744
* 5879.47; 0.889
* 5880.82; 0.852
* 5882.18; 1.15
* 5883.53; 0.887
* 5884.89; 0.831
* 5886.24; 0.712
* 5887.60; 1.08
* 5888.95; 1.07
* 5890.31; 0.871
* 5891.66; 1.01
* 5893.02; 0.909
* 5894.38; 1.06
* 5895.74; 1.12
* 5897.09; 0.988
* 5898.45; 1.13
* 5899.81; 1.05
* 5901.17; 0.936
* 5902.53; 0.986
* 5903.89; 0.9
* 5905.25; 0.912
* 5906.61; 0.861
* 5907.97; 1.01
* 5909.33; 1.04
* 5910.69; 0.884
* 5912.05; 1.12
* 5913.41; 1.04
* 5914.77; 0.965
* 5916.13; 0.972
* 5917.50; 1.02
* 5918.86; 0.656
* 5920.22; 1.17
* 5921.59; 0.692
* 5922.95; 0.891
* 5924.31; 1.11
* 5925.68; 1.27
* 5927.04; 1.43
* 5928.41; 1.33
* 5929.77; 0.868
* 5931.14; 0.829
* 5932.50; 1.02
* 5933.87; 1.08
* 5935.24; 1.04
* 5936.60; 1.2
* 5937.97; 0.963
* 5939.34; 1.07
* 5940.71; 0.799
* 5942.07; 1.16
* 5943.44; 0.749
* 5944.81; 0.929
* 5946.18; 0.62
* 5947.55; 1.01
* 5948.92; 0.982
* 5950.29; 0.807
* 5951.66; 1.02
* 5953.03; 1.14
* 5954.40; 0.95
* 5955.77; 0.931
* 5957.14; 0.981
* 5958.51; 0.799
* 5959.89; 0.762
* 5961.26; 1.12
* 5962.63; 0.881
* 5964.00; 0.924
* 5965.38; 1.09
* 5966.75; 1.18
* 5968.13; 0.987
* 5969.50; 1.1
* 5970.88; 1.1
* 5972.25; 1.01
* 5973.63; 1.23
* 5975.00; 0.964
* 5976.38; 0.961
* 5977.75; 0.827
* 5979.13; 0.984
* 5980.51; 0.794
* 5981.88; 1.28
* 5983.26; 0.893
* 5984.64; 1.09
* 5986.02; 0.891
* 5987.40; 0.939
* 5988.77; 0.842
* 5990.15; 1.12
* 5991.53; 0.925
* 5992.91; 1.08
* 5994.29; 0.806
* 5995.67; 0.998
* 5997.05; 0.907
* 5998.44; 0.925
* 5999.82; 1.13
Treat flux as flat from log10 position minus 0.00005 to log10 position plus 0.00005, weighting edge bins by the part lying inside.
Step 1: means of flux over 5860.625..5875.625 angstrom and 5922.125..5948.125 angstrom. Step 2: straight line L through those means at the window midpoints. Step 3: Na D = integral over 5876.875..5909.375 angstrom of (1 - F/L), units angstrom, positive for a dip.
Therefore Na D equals 1.4 angstrom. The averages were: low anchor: 0.995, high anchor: 1.02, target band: 0.959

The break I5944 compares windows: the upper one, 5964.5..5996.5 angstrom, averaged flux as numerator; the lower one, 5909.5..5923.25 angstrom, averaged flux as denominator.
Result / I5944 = 1.06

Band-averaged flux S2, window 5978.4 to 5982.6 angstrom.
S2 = 1.02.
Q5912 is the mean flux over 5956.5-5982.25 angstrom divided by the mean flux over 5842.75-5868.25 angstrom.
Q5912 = 1.01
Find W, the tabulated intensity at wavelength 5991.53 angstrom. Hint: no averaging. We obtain 0.925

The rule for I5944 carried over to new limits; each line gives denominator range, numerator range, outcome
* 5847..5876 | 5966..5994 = 1.02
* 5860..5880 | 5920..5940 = 1.08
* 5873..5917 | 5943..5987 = 1.00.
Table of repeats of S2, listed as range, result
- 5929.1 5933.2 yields 0.906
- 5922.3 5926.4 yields 1.1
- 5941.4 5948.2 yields 0.892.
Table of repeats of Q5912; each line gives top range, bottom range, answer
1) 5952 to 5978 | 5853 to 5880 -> 1.02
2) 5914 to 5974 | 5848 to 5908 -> 1.02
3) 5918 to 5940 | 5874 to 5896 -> 1.09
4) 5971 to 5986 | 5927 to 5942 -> 0.96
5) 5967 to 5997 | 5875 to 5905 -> 1.03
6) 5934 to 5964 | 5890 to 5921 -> 0.97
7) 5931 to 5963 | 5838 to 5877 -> 0.95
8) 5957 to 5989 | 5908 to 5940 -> 0.96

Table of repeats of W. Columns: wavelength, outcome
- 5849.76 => 1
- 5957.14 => 0.981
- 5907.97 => 1.01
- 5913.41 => 1.04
